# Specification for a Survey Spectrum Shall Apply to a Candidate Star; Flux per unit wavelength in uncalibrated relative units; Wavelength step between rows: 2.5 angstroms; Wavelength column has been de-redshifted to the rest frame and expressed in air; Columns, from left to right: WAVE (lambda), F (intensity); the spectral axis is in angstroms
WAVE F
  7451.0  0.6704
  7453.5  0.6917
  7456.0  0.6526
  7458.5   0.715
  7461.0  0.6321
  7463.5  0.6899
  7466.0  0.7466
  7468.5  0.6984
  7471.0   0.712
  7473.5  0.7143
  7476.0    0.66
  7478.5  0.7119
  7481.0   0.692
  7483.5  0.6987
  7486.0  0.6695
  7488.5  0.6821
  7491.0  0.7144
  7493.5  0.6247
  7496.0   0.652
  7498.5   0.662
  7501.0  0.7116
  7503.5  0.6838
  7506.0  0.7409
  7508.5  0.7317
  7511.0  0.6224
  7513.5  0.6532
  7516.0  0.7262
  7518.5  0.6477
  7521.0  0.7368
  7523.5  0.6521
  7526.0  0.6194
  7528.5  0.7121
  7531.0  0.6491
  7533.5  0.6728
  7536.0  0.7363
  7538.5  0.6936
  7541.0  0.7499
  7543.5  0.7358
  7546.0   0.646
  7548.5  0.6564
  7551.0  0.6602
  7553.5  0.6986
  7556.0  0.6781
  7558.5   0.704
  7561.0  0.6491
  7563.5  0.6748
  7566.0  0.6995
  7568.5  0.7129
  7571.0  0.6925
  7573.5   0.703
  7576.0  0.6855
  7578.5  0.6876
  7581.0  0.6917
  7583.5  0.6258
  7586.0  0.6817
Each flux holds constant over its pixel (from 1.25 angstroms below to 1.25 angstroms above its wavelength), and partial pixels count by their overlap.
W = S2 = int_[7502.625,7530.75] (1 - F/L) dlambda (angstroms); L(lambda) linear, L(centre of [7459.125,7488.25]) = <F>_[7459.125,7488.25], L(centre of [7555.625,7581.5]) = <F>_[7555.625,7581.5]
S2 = 0.3 angstroms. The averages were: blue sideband 0.693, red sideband 0.689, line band 0.683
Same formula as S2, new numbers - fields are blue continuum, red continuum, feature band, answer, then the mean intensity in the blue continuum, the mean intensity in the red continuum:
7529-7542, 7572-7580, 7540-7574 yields 0.32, 0.7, 0.692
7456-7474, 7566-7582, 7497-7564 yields 1.07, 0.697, 0.696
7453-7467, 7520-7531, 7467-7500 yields -0.10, 0.687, 0.675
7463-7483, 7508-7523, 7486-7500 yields 0.52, 0.703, 0.682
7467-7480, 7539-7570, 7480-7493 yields 0.20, 0.7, 0.689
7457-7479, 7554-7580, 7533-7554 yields -0.13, 0.697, 0.689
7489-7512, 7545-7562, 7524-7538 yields -0.03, 0.683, 0.671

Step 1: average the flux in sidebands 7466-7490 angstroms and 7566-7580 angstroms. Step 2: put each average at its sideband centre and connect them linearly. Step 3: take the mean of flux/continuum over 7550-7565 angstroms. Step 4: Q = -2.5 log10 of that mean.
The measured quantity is 0.03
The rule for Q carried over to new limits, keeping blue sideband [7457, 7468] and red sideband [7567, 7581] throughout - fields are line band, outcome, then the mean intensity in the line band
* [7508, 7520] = 0.03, 0.674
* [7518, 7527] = 0.05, 0.667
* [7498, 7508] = -0.01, 0.705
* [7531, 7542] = -0.01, 0.705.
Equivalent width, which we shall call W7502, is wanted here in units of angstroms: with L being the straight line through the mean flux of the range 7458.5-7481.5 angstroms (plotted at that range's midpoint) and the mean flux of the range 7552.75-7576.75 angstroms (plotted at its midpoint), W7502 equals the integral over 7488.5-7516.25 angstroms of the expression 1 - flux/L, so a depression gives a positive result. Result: 0.5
